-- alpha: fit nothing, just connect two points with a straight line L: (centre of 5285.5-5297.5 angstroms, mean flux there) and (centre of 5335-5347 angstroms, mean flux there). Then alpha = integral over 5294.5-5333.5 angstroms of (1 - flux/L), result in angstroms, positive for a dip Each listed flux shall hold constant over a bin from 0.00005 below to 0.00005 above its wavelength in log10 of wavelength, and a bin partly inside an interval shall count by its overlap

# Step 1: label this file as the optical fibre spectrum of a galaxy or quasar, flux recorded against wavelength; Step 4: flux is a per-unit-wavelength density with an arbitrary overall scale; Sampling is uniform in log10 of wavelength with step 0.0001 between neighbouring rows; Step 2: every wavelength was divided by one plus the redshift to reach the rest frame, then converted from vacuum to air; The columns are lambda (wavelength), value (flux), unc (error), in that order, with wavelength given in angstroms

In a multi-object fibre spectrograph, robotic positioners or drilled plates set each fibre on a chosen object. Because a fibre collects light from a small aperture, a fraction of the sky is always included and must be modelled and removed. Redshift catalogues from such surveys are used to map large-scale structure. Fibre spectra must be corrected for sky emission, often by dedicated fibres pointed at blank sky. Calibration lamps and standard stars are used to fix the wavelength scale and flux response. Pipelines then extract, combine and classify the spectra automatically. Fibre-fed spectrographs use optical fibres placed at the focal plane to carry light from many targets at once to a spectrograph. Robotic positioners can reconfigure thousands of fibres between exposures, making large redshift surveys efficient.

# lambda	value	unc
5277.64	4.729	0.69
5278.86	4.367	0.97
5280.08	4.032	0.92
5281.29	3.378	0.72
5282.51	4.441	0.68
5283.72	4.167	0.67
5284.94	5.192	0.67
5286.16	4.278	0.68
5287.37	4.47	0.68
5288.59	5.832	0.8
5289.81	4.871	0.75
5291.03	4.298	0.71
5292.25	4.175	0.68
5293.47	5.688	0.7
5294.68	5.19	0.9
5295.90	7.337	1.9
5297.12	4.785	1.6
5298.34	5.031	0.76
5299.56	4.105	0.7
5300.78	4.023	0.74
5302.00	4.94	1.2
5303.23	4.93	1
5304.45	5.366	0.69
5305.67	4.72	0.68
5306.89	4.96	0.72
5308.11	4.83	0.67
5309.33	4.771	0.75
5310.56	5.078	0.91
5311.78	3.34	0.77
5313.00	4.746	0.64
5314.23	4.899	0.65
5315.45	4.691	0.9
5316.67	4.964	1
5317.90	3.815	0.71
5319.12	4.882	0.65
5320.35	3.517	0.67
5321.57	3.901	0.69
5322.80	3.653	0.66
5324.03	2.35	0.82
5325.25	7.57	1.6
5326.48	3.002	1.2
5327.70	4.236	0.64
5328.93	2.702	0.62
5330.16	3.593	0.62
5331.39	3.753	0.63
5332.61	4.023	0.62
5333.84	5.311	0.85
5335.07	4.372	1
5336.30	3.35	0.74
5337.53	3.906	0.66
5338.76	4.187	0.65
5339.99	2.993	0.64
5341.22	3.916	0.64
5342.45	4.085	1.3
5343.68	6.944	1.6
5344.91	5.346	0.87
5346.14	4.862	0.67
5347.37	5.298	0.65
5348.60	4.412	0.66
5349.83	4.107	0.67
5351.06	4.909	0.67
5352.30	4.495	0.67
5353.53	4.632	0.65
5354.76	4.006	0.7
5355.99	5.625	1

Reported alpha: 2.5 angstroms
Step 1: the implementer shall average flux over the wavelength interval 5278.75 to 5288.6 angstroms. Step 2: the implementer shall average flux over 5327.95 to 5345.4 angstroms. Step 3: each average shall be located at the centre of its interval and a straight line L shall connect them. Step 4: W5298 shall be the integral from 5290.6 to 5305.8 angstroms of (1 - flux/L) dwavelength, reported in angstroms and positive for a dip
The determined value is -2.3 angstroms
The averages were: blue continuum 4.39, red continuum 4.17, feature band 4.98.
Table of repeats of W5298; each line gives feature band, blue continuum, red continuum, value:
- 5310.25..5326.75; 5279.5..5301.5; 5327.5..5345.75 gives 0.3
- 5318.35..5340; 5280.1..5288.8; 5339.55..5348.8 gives 3.3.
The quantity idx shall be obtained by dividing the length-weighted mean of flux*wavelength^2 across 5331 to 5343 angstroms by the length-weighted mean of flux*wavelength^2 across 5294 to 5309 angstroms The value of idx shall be 0.81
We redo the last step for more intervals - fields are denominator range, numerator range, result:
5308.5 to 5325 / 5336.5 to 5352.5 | 1.07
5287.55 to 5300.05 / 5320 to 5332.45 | 0.76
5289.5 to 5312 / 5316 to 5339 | 0.84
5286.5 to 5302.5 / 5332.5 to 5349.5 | 0.92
